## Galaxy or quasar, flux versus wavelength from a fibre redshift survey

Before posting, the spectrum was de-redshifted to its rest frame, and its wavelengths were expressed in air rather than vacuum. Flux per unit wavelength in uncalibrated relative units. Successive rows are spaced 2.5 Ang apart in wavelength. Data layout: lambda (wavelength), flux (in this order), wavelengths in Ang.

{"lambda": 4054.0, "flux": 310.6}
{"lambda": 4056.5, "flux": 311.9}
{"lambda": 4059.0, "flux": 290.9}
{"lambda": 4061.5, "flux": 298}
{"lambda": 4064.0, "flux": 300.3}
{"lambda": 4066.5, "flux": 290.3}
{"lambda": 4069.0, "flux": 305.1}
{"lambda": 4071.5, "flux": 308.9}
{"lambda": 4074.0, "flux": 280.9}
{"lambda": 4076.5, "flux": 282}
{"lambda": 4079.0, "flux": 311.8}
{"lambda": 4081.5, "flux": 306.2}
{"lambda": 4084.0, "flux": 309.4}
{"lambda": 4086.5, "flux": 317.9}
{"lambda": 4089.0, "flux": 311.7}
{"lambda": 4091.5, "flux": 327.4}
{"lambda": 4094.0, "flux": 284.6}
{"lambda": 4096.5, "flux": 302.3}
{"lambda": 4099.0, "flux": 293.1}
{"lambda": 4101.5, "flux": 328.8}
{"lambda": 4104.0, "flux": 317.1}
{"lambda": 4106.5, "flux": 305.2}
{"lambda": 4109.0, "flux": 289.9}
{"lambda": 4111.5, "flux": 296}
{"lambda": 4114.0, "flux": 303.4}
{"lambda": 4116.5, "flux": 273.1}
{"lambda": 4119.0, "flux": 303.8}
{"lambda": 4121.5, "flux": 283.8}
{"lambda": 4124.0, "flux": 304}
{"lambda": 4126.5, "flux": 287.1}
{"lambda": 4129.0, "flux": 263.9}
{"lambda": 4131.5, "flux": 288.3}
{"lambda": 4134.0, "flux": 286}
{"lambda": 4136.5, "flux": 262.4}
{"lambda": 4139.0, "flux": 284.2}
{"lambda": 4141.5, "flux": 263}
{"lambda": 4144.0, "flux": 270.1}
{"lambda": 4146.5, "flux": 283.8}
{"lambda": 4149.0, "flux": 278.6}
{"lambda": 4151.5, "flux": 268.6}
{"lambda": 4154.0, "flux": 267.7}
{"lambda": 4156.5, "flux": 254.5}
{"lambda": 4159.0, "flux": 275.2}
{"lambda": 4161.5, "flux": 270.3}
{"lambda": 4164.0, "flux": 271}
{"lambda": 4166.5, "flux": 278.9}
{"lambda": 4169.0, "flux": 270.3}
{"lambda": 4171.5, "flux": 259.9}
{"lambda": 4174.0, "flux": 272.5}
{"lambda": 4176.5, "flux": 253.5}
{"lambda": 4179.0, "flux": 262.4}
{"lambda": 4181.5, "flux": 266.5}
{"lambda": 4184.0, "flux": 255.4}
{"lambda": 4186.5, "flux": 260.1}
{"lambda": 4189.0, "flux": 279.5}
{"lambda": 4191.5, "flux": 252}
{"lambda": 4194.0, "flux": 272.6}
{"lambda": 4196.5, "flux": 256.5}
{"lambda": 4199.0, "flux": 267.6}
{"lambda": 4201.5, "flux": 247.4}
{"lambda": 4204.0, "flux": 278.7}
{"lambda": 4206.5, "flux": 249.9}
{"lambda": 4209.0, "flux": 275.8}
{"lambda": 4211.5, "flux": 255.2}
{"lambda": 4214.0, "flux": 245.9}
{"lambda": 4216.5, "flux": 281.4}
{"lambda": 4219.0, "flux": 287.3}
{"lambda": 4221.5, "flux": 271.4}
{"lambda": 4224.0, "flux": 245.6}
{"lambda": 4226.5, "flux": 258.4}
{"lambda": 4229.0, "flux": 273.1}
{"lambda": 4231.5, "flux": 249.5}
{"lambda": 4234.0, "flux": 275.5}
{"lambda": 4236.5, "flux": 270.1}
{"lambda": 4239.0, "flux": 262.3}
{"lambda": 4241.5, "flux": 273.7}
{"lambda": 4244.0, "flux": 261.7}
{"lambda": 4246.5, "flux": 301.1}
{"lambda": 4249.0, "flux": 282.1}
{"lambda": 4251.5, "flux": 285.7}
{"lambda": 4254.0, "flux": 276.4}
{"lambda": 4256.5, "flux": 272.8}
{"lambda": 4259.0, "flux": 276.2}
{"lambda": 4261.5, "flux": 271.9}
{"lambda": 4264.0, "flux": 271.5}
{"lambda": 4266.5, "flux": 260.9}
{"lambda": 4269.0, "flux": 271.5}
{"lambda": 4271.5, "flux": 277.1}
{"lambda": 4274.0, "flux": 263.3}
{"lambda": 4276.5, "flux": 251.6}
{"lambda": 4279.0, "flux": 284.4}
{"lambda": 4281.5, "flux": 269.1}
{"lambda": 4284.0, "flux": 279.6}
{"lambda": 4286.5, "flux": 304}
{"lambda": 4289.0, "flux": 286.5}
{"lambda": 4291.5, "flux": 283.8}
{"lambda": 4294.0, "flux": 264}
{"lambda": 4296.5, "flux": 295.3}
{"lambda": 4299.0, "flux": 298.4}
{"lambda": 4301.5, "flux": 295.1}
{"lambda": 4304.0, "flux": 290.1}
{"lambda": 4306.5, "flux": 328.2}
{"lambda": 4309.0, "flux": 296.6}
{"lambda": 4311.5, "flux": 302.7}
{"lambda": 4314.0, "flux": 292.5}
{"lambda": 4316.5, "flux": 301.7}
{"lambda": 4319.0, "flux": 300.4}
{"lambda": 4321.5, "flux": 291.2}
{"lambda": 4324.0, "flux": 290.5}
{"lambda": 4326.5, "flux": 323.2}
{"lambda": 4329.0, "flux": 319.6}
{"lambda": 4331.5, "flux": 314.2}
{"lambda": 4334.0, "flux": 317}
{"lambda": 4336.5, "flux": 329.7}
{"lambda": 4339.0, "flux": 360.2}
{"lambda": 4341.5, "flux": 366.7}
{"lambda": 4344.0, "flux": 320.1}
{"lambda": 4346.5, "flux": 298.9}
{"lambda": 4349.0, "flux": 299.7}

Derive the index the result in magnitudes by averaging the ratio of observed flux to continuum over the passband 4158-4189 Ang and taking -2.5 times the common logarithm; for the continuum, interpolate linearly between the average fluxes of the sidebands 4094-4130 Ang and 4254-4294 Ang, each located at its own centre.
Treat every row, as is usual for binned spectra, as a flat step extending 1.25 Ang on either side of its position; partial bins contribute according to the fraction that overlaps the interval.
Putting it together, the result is 0.084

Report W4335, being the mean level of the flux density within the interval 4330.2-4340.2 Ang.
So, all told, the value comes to 330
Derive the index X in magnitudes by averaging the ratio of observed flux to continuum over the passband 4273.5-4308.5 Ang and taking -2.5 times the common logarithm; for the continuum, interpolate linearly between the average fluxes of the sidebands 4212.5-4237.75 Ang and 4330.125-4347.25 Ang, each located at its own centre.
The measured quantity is 0.064 mag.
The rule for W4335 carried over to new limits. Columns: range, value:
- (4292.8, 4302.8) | 288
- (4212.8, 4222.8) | 271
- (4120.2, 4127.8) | 292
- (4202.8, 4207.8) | 264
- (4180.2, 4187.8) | 261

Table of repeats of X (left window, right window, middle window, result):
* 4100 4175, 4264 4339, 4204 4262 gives 0.07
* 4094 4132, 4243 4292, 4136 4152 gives 0.07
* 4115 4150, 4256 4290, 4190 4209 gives 0.06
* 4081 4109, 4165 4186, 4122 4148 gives 0.03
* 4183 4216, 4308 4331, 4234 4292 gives 0.03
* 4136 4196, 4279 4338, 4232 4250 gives 0.04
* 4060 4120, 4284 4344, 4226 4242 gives 0.15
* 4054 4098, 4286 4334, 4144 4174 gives 0.12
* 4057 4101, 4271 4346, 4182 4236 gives 0.14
